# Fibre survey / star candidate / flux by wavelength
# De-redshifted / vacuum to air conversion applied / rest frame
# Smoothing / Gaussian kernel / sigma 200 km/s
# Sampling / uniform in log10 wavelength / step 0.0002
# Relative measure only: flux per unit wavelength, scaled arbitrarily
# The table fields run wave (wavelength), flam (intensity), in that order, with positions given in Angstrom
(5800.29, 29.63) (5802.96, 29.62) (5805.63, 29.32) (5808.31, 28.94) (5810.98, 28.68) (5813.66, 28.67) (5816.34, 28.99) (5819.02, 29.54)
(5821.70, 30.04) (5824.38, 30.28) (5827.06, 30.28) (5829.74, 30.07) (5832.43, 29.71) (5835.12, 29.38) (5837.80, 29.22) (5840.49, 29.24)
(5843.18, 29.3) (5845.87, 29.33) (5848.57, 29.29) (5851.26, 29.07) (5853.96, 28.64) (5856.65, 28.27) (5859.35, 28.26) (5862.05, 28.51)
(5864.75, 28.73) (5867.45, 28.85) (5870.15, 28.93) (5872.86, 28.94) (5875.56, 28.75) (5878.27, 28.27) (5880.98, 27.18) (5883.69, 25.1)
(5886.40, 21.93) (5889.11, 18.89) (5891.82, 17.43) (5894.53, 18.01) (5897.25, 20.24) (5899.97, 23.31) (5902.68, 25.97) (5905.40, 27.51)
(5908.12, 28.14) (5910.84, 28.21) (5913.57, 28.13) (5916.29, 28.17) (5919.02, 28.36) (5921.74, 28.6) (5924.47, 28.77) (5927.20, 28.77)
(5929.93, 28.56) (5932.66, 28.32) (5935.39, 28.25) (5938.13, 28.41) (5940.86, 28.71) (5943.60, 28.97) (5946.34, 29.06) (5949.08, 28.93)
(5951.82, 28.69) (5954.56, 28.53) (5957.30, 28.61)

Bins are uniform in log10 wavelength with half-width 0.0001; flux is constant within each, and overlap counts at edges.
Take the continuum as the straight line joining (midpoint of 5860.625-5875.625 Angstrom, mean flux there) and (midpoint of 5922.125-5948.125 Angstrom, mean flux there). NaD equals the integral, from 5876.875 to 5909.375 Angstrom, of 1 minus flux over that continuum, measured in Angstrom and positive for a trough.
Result 5.93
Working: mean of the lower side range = 28.8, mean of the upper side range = 28.6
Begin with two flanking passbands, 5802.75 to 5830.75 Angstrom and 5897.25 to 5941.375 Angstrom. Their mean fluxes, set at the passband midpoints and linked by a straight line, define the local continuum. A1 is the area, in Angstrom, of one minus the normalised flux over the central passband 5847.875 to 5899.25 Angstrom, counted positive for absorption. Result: 4.72 Angstrom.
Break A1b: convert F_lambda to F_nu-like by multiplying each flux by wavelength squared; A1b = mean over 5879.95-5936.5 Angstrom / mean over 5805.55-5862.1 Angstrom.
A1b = 0.90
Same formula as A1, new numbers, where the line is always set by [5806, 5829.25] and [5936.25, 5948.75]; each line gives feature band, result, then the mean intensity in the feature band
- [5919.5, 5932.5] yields 0.1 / 28.6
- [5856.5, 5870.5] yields 0.3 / 28.6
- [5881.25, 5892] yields 2.7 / 21.9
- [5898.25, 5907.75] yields 1.1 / 25.7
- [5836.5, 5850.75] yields 0.0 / 29.3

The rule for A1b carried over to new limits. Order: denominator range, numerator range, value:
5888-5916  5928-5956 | 1.22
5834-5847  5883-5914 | 0.81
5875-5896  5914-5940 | 1.26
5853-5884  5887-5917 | 0.85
